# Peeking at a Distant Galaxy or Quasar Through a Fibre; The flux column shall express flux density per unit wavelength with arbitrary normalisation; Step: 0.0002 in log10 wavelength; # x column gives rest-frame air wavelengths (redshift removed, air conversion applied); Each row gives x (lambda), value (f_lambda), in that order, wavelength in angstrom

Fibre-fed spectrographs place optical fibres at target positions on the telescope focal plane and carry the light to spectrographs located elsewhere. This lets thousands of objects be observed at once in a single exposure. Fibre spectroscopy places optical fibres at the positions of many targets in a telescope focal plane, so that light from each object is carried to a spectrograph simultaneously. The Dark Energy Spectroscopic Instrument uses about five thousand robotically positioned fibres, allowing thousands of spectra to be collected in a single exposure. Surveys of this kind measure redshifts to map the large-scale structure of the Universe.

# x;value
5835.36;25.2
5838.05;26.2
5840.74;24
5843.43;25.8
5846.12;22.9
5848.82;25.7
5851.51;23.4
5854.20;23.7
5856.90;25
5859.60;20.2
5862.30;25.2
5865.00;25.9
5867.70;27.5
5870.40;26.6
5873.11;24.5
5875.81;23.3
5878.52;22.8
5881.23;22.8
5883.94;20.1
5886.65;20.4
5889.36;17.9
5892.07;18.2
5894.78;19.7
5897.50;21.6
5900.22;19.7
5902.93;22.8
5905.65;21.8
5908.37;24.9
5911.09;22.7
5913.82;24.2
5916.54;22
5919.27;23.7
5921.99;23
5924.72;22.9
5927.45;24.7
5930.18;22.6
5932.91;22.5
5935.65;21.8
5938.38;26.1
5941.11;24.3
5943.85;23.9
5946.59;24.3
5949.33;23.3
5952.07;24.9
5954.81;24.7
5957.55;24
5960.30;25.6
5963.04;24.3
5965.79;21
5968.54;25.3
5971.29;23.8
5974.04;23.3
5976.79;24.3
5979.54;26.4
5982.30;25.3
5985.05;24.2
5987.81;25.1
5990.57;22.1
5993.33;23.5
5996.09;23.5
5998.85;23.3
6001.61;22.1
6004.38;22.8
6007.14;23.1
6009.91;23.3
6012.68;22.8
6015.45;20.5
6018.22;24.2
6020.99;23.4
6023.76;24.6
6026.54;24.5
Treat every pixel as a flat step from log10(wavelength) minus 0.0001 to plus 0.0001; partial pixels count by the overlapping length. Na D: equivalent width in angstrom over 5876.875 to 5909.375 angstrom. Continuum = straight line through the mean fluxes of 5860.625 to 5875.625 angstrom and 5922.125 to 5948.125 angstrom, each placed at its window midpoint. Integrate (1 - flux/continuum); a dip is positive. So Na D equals 5.0 angstrom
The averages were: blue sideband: 25.6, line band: 21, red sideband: 23.6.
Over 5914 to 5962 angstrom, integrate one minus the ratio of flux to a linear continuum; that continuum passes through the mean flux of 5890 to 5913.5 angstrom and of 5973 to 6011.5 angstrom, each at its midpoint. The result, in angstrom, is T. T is -3.1 angstrom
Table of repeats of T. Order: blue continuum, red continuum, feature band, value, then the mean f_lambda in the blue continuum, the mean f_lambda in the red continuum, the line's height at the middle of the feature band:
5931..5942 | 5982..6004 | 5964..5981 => -0.3 angstrom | 23.6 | 23.5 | 23.5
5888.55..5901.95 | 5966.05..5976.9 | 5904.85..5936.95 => -3.2 angstrom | 19.6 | 23.8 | 21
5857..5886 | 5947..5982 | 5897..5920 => 1.4 angstrom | 23.8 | 24.3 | 24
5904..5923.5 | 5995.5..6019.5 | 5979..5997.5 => -1.1 angstrom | 23.2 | 22.8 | 22.9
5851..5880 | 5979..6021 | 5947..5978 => -0.5 angstrom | 24.4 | 23.4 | 23.7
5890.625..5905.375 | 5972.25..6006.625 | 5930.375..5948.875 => -1.4 angstrom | 20.5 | 23.8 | 22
